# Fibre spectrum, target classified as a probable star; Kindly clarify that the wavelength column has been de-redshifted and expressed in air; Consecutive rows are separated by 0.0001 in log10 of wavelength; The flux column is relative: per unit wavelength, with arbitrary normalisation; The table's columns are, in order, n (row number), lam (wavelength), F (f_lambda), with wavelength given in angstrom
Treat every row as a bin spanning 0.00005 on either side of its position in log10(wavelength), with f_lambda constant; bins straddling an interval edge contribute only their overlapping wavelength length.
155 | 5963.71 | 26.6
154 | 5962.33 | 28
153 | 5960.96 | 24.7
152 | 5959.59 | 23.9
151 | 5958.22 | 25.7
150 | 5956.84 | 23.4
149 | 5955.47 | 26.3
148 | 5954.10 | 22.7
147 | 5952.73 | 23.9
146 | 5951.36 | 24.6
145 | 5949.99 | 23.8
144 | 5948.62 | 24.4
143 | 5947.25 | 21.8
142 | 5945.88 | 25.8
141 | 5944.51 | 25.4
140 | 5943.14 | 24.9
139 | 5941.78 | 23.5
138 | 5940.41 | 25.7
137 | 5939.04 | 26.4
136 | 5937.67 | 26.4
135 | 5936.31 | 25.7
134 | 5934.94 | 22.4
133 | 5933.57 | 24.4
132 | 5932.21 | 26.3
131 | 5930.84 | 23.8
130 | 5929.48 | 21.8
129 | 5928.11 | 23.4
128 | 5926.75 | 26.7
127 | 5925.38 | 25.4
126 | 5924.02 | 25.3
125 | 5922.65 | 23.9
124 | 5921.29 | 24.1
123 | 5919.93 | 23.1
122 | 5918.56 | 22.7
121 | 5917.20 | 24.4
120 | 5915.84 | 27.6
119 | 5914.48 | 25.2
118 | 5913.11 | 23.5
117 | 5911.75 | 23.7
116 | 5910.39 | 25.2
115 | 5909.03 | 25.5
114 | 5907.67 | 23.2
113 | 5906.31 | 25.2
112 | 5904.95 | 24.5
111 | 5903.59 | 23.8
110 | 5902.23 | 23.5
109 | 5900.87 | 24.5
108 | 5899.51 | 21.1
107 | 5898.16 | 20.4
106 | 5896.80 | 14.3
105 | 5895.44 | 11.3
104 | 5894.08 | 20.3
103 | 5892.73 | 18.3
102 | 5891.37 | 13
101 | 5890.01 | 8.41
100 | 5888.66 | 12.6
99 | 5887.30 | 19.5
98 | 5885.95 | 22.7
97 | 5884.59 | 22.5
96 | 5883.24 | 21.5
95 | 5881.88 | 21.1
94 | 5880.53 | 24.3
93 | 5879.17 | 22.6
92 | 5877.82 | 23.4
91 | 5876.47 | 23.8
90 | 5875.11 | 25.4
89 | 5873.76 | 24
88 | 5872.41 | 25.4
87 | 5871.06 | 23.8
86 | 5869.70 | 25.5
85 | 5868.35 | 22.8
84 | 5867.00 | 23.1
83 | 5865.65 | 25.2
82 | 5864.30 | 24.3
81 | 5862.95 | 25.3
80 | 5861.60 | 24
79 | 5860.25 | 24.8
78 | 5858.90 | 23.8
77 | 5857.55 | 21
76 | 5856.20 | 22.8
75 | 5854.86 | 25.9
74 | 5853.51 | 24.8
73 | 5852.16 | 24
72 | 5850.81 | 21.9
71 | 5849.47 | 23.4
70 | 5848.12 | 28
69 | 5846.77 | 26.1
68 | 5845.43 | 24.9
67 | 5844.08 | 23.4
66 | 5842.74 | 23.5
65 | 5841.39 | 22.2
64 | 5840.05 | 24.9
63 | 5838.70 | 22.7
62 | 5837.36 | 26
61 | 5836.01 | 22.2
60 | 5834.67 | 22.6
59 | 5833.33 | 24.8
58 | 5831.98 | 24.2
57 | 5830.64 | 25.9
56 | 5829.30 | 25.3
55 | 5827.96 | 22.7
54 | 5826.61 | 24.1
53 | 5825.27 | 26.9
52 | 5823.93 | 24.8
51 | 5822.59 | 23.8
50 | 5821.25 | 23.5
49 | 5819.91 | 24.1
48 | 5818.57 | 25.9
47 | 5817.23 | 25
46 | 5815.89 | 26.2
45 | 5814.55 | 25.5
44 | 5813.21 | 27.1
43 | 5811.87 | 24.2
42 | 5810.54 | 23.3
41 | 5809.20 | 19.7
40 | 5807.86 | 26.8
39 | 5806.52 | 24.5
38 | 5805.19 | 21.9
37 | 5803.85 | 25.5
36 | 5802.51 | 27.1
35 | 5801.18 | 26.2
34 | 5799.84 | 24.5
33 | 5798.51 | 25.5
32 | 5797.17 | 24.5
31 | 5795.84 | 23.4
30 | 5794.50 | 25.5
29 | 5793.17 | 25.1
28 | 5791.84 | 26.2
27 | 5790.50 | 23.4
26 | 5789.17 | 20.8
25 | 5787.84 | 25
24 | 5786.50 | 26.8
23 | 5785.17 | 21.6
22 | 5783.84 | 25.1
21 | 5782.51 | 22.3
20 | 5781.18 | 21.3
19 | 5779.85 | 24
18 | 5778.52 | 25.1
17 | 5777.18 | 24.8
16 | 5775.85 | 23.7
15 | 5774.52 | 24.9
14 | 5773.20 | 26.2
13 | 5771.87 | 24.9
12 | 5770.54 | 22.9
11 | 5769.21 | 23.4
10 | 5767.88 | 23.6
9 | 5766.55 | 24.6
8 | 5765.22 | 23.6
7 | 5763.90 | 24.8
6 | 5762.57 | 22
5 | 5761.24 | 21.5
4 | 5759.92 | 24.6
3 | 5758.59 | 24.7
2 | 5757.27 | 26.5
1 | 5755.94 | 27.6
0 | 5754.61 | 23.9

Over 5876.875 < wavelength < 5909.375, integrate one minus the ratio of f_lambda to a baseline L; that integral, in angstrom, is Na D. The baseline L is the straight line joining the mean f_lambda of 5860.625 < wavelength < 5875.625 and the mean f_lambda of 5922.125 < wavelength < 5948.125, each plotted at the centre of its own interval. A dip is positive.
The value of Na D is 5.6 angstrom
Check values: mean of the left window 24.4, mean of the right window 24.7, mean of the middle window 20.3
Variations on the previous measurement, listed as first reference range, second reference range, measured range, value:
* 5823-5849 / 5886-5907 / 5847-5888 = -4.2 angstrom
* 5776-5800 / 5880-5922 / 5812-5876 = -4.7 angstrom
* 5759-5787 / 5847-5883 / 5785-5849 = -1.6 angstrom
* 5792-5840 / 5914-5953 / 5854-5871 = 0.4 angstrom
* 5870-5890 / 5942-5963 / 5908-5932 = -1.1 angstrom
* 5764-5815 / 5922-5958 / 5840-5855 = 0.0 angstrom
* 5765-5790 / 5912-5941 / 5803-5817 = -0.3 angstrom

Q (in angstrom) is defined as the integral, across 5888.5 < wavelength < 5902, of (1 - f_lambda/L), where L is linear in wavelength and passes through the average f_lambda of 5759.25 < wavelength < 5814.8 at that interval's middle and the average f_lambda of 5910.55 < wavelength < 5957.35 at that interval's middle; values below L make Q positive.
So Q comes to 4.21 angstrom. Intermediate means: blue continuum 24.2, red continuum 24.5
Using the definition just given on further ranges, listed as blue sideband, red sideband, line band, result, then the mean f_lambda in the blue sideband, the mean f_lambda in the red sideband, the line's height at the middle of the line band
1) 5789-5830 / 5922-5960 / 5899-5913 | 0.3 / 24.7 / 24.6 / 24.6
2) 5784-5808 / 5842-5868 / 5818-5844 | 0.2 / 24.6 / 24.2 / 24.4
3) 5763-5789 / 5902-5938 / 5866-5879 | 0.1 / 24.1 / 24.5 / 24.3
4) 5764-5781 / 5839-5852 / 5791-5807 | -0.5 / 24.2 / 24.2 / 24.2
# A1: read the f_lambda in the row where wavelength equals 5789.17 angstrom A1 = 20.8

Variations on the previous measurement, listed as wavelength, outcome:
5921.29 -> 24.1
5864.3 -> 24.3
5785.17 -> 21.6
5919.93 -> 23.1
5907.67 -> 23.2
